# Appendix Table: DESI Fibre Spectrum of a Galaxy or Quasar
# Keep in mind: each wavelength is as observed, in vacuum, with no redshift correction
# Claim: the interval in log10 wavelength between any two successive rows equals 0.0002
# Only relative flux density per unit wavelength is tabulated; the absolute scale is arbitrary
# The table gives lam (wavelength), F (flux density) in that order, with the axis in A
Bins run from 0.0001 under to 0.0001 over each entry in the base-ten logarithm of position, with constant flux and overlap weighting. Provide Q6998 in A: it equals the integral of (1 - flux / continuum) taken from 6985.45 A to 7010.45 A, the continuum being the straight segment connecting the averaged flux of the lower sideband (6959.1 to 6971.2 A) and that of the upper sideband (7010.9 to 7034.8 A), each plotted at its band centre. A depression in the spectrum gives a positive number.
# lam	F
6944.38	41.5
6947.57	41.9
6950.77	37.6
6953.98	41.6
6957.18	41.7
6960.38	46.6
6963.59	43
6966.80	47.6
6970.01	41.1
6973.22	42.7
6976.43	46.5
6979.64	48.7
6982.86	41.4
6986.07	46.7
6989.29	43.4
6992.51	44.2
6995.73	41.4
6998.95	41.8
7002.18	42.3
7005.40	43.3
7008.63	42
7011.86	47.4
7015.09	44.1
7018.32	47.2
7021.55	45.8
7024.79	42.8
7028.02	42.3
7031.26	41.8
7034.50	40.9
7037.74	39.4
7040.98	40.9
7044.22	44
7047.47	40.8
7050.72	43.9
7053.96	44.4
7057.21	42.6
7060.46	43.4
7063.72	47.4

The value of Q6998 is 0.7 A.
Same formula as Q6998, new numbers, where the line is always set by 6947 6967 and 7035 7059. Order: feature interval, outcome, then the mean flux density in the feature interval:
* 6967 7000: -1.18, 44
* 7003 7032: -1.20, 44.1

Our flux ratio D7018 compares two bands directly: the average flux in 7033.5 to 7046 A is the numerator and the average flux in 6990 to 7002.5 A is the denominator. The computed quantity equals 1.0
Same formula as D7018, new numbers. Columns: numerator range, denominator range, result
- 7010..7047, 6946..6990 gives 0.99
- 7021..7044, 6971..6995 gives 0.94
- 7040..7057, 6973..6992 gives 0.95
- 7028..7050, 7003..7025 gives 0.93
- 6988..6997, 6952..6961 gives 1.01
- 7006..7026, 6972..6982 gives 0.98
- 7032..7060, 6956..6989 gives 0.95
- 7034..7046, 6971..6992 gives 0.92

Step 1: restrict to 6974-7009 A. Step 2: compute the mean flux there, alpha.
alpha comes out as 43.8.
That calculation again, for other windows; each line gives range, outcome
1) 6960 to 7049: 43.5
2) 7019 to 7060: 42.6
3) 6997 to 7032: 43.7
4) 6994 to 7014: 43.1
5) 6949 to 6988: 43.8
